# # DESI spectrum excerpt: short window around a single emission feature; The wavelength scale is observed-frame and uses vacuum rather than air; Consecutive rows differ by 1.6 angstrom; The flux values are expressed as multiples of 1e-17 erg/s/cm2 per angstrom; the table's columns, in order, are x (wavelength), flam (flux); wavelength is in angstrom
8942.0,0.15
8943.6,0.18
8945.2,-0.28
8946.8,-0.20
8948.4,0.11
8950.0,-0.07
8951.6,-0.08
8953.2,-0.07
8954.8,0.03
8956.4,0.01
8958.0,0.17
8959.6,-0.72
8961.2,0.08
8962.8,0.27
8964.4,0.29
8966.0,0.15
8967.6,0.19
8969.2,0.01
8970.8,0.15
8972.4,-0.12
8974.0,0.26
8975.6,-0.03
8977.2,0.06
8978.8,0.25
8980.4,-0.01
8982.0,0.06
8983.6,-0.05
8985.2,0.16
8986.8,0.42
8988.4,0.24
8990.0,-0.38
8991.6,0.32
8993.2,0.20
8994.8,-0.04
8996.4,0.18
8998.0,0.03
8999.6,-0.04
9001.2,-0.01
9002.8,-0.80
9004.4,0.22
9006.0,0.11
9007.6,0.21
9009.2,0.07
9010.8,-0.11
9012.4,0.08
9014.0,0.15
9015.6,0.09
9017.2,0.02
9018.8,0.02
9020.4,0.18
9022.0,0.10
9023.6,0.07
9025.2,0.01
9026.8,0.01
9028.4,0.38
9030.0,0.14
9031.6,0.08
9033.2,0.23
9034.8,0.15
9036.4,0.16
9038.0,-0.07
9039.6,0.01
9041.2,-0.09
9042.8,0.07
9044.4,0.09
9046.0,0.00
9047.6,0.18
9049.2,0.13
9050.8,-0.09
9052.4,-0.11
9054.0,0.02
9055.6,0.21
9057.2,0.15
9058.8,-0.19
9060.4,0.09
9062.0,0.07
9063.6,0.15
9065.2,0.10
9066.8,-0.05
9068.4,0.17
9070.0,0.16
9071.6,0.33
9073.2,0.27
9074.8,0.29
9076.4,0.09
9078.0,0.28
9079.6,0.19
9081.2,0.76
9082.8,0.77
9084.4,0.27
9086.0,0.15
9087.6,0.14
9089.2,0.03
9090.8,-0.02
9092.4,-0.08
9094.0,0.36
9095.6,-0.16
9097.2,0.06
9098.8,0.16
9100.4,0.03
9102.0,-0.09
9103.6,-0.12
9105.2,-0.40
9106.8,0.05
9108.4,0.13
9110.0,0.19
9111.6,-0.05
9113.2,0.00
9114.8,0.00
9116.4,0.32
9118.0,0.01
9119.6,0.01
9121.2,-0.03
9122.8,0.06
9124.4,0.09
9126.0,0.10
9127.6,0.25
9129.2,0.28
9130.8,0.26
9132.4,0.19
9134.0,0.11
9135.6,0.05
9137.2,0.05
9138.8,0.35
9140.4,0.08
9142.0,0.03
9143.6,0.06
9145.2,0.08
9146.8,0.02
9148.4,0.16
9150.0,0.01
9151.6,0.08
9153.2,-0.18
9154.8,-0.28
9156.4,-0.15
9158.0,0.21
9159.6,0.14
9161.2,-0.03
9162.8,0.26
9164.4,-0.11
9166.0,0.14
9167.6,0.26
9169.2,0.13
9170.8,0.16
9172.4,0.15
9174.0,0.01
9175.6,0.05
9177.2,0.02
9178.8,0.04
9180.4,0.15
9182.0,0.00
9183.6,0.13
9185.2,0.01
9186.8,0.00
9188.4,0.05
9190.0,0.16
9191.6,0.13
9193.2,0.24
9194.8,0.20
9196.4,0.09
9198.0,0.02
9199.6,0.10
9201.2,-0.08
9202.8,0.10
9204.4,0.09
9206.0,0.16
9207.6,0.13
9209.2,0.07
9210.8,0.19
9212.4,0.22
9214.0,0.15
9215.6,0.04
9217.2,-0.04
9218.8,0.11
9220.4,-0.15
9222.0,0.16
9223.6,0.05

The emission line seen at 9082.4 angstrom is H-beta 4861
